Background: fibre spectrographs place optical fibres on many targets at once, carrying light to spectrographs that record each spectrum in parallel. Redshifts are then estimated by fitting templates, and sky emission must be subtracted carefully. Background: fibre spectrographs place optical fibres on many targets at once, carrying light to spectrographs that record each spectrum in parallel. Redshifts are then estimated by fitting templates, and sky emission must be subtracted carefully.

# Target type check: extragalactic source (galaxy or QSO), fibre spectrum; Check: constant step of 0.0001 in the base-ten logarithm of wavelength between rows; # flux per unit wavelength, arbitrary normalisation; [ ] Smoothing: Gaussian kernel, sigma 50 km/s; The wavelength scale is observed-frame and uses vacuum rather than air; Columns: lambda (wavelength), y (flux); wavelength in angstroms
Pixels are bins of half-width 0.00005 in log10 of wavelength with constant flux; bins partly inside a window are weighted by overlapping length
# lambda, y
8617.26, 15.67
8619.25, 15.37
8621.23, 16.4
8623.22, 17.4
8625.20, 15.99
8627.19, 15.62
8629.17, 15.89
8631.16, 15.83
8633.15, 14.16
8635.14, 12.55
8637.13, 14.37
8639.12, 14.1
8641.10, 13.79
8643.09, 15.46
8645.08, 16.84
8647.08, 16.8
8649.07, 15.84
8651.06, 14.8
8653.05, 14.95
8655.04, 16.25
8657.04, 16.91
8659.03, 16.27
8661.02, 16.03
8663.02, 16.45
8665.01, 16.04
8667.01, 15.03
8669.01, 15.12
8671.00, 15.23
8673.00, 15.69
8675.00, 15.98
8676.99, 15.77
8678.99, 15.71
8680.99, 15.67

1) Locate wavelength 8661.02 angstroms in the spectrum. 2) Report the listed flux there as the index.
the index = 16.03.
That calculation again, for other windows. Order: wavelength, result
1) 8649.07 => 15.84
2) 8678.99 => 15.71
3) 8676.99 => 15.77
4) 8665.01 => 16.04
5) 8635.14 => 12.55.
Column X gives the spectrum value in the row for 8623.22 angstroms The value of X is 17.4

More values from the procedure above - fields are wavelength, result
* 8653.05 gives 14.95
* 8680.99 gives 15.67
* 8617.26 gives 15.67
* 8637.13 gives 14.37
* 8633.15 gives 14.16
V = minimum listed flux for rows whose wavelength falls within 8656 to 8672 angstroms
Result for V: 15.03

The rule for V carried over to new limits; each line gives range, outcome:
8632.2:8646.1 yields 12.55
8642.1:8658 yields 14.8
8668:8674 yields 15.12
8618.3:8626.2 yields 15.37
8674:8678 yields 15.77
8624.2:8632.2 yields 15.62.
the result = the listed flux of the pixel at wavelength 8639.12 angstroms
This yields 14.1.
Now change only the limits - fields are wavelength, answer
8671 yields 15.23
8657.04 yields 16.91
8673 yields 15.69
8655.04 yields 16.25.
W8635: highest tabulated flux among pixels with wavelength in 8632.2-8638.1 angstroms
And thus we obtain 14.37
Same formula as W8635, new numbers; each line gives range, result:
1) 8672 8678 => 15.98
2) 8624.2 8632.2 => 15.99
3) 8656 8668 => 16.91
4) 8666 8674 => 15.69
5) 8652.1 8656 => 16.25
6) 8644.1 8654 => 16.84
